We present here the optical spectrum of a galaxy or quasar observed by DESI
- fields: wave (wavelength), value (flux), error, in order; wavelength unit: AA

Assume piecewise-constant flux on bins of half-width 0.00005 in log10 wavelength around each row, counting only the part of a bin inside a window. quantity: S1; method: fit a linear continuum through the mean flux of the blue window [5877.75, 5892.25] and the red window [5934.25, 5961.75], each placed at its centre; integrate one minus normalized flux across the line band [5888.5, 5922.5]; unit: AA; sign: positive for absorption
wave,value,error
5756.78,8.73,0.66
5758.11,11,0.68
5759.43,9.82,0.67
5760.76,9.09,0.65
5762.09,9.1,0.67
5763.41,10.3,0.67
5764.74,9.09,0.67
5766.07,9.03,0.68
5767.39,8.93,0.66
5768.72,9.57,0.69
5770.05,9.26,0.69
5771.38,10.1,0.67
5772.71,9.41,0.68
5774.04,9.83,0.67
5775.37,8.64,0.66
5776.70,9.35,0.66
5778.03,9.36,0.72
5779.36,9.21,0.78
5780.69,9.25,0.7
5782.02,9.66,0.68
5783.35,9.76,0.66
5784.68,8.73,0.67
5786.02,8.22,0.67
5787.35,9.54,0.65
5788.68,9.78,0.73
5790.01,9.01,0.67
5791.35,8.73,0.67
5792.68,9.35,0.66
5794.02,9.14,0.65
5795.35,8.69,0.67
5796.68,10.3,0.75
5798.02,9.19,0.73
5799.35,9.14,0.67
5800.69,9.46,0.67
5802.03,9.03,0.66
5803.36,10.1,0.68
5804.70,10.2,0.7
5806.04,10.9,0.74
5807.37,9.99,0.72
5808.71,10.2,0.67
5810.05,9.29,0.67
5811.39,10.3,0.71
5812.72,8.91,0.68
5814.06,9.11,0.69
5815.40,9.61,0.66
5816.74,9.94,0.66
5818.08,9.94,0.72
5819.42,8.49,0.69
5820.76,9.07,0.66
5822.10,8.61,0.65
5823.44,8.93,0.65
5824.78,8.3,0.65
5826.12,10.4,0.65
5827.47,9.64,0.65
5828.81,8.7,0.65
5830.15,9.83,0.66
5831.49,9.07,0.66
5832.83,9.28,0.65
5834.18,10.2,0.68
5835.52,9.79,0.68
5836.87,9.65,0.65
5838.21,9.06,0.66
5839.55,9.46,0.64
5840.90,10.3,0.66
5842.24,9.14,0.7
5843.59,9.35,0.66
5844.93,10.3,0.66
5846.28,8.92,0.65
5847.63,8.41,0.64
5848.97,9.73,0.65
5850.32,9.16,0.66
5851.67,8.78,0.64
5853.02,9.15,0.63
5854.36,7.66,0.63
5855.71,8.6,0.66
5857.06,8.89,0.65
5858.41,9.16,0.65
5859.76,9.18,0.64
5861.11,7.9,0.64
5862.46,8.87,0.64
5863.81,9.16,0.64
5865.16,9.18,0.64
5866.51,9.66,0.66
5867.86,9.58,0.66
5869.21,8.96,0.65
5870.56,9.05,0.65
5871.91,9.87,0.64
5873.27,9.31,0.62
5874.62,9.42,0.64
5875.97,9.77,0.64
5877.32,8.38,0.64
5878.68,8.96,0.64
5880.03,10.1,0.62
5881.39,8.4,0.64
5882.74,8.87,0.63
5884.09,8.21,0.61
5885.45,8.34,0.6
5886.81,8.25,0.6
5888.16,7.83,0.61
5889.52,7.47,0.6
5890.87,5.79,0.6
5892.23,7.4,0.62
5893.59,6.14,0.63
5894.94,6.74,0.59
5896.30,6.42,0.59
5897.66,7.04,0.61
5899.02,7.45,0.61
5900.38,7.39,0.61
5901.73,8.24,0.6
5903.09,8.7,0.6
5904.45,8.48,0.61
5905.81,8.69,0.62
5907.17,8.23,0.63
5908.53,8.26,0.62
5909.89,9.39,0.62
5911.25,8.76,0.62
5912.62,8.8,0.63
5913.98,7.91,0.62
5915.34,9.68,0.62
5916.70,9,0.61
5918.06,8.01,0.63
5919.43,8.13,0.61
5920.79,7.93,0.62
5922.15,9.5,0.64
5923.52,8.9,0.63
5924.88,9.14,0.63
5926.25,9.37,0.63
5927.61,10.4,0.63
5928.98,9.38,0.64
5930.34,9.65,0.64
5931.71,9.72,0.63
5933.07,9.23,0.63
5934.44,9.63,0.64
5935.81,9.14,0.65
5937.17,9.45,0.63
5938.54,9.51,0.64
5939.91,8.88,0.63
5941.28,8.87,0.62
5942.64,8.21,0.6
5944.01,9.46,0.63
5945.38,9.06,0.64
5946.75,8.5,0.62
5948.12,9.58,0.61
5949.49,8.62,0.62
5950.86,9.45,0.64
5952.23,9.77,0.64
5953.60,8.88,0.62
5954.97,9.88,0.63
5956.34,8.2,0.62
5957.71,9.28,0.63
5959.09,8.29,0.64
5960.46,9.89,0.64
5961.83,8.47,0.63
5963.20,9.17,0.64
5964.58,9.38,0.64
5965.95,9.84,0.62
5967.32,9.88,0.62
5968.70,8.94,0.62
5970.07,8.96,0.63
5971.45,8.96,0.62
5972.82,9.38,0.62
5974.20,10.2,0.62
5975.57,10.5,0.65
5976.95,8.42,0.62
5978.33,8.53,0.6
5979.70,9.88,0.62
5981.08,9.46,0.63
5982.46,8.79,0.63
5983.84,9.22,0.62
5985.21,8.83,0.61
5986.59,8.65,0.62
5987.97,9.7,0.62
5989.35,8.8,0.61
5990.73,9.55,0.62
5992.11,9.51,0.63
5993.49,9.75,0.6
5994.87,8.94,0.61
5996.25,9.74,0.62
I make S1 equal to 2.1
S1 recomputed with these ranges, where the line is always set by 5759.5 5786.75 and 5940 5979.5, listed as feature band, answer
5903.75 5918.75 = 0.89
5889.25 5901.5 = 3.08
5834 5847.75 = -0.40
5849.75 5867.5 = 0.69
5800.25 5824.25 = -0.71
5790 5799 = 0.07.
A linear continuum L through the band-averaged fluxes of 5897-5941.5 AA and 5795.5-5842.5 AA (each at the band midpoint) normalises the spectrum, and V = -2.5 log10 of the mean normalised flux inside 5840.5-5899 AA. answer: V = 0.07 mag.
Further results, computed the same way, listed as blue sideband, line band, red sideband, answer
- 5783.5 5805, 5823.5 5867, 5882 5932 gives -0.044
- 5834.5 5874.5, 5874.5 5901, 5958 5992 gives 0.168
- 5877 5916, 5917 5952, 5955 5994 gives -0.058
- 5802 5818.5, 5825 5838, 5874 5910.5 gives -0.019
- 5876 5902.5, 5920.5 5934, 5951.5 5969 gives -0.097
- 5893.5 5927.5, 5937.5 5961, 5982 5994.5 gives -0.038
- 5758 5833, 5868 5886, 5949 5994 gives 0.031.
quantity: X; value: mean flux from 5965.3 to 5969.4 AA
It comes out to 9.55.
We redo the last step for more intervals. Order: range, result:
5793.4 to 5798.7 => 9.35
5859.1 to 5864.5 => 8.78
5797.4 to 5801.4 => 9.25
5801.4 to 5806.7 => 10.1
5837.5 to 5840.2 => 9.29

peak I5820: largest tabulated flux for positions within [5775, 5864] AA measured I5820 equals 10.9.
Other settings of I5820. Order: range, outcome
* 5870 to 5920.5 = 10.1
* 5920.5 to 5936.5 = 10.4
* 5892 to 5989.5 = 10.5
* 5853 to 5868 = 9.66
